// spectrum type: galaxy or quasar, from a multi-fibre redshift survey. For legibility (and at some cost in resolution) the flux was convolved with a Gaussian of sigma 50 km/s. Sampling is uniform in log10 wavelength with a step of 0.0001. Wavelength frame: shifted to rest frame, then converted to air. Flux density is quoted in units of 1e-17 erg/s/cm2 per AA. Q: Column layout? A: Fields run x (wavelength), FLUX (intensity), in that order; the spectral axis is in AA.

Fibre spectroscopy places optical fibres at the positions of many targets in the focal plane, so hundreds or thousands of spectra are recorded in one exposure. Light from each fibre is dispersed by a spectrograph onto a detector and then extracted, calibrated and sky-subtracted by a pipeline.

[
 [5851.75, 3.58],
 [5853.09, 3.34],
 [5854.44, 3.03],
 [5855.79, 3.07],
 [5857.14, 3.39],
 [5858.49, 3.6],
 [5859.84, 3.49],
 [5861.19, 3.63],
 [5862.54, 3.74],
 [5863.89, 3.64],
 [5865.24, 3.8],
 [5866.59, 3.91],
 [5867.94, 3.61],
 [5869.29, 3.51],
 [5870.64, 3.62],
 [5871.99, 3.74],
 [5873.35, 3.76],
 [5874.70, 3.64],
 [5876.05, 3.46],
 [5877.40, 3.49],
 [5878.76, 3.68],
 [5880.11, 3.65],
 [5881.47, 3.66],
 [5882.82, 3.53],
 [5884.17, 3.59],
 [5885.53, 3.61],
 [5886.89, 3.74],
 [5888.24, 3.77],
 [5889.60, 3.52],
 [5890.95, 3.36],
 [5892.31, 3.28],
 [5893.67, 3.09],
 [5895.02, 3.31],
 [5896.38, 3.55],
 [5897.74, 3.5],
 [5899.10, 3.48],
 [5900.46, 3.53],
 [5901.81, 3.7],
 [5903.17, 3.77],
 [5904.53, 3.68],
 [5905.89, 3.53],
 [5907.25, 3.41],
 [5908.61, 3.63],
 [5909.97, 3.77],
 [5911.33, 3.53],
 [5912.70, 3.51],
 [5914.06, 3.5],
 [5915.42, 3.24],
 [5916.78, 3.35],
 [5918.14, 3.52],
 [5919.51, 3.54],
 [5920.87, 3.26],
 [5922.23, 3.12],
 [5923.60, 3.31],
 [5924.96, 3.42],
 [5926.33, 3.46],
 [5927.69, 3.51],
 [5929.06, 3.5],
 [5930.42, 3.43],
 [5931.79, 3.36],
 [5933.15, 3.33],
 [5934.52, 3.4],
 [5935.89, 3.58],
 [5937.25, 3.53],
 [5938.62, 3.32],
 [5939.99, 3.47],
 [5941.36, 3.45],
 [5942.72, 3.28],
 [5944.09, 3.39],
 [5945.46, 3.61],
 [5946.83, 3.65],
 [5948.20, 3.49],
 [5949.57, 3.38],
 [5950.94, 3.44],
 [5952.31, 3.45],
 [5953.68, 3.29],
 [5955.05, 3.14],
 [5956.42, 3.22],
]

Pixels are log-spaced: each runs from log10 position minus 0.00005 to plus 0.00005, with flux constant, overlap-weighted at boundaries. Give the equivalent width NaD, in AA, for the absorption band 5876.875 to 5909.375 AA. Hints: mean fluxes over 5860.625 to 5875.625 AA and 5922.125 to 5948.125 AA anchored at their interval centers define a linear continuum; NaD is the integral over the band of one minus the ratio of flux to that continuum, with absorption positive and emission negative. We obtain 0.44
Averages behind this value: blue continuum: 3.69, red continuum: 3.44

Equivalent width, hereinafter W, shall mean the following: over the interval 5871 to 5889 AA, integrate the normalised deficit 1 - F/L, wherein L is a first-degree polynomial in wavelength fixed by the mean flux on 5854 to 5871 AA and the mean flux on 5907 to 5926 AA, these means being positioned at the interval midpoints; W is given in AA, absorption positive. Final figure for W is -0.66 AA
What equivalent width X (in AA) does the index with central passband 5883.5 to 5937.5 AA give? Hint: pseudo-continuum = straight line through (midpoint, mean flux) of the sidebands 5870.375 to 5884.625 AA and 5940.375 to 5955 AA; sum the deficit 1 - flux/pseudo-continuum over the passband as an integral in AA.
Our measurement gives 0.80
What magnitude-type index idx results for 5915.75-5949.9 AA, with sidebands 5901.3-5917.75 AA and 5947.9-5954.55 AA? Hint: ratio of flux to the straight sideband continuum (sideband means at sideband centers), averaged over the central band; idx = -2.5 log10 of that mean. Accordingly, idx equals 0.01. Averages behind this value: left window 3.55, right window 3.4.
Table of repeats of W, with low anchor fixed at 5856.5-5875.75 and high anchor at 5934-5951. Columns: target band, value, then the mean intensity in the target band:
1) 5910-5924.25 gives 0.5 AA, 3.4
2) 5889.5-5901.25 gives 0.6 AA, 3.4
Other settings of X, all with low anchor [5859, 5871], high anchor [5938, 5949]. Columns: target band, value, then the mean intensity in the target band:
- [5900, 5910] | -0.2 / 3.62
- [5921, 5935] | 0.5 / 3.38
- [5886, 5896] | 0.4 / 3.45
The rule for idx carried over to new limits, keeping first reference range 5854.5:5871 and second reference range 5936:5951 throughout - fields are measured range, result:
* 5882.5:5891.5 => -0.02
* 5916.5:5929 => 0.03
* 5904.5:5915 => -0.02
